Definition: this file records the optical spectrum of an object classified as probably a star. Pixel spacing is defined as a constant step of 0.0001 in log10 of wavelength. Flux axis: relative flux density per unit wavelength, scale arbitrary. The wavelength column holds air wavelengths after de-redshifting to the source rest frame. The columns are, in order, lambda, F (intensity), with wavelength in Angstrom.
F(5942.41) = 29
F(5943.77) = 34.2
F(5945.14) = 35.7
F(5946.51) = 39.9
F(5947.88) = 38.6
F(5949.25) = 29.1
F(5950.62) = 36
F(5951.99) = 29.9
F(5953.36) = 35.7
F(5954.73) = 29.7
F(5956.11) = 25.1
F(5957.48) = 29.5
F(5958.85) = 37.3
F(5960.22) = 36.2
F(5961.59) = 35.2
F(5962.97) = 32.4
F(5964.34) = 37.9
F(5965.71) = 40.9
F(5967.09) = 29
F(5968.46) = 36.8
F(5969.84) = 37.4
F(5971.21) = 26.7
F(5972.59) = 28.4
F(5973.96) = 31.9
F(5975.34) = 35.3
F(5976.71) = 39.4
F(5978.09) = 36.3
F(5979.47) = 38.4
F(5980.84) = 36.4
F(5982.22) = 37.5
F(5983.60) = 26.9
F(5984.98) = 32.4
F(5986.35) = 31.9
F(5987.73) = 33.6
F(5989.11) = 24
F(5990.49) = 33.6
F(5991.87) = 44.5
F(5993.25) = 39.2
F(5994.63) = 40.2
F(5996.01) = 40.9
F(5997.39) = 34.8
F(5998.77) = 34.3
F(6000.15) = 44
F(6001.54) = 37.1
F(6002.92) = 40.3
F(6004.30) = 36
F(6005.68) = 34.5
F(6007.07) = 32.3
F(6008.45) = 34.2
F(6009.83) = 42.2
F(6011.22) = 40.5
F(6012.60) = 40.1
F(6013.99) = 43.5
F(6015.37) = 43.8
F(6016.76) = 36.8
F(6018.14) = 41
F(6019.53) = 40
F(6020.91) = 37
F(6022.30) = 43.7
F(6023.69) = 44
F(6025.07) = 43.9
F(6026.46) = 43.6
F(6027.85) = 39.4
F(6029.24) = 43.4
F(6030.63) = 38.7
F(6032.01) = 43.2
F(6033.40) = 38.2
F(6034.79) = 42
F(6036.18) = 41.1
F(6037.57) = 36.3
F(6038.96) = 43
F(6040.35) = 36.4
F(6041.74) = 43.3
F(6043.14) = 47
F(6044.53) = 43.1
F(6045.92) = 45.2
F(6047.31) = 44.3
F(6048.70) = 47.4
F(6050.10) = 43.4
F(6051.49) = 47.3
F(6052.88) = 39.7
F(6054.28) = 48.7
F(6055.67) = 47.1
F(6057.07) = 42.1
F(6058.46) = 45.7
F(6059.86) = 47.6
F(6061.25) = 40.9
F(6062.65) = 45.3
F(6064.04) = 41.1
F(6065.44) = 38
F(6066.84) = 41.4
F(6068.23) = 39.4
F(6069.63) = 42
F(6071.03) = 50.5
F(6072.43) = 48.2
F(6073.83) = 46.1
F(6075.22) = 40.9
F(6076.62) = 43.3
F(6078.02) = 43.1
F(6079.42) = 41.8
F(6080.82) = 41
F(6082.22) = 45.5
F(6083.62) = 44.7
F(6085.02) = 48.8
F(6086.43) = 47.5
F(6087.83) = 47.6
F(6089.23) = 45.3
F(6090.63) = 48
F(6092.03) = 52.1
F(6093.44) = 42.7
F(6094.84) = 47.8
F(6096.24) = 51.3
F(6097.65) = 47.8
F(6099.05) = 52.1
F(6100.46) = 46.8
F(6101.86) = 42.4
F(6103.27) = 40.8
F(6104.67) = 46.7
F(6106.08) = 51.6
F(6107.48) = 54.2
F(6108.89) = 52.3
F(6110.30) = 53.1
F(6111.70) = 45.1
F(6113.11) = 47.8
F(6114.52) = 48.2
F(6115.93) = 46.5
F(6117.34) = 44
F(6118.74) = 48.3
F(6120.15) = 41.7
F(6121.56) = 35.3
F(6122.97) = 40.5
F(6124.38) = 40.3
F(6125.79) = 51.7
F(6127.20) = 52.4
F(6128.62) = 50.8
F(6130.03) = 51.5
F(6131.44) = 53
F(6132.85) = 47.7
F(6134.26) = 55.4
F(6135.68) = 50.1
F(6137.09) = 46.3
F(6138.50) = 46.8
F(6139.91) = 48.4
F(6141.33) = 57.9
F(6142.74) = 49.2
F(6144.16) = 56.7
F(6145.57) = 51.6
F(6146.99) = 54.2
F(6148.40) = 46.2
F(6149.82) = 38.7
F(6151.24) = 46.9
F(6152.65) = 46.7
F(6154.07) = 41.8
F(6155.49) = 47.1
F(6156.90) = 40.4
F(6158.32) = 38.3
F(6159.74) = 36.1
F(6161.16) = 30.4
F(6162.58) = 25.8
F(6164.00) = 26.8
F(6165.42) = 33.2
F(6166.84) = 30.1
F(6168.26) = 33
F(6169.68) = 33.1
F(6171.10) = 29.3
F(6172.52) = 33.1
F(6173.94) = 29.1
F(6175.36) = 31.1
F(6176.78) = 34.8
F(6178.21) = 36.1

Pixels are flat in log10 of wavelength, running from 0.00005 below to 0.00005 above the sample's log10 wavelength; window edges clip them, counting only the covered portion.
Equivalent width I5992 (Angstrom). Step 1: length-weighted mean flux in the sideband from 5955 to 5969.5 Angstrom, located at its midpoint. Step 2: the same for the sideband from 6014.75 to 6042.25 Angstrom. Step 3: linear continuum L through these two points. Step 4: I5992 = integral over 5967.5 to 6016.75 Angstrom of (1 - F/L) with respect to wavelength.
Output 1.2 Angstrom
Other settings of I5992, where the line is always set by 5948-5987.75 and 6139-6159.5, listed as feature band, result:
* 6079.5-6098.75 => -1.9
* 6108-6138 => -1.7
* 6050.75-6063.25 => -1.4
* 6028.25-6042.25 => -0.7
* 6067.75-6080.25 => -0.7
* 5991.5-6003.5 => -1.2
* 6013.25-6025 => -1.2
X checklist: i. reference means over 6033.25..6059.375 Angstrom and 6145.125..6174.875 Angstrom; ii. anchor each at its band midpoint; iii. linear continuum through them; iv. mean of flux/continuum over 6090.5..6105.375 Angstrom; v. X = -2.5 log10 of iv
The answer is -0.16 mag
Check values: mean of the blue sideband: 43.4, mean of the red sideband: 37.5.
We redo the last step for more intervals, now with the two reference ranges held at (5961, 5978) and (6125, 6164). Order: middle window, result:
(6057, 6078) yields -0.06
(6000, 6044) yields -0.07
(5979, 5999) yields 0.01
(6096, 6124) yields -0.07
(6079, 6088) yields -0.08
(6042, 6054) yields -0.13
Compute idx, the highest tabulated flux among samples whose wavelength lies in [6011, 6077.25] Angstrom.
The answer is 50.5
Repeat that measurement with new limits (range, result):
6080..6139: 55.4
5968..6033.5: 44.5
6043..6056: 48.7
